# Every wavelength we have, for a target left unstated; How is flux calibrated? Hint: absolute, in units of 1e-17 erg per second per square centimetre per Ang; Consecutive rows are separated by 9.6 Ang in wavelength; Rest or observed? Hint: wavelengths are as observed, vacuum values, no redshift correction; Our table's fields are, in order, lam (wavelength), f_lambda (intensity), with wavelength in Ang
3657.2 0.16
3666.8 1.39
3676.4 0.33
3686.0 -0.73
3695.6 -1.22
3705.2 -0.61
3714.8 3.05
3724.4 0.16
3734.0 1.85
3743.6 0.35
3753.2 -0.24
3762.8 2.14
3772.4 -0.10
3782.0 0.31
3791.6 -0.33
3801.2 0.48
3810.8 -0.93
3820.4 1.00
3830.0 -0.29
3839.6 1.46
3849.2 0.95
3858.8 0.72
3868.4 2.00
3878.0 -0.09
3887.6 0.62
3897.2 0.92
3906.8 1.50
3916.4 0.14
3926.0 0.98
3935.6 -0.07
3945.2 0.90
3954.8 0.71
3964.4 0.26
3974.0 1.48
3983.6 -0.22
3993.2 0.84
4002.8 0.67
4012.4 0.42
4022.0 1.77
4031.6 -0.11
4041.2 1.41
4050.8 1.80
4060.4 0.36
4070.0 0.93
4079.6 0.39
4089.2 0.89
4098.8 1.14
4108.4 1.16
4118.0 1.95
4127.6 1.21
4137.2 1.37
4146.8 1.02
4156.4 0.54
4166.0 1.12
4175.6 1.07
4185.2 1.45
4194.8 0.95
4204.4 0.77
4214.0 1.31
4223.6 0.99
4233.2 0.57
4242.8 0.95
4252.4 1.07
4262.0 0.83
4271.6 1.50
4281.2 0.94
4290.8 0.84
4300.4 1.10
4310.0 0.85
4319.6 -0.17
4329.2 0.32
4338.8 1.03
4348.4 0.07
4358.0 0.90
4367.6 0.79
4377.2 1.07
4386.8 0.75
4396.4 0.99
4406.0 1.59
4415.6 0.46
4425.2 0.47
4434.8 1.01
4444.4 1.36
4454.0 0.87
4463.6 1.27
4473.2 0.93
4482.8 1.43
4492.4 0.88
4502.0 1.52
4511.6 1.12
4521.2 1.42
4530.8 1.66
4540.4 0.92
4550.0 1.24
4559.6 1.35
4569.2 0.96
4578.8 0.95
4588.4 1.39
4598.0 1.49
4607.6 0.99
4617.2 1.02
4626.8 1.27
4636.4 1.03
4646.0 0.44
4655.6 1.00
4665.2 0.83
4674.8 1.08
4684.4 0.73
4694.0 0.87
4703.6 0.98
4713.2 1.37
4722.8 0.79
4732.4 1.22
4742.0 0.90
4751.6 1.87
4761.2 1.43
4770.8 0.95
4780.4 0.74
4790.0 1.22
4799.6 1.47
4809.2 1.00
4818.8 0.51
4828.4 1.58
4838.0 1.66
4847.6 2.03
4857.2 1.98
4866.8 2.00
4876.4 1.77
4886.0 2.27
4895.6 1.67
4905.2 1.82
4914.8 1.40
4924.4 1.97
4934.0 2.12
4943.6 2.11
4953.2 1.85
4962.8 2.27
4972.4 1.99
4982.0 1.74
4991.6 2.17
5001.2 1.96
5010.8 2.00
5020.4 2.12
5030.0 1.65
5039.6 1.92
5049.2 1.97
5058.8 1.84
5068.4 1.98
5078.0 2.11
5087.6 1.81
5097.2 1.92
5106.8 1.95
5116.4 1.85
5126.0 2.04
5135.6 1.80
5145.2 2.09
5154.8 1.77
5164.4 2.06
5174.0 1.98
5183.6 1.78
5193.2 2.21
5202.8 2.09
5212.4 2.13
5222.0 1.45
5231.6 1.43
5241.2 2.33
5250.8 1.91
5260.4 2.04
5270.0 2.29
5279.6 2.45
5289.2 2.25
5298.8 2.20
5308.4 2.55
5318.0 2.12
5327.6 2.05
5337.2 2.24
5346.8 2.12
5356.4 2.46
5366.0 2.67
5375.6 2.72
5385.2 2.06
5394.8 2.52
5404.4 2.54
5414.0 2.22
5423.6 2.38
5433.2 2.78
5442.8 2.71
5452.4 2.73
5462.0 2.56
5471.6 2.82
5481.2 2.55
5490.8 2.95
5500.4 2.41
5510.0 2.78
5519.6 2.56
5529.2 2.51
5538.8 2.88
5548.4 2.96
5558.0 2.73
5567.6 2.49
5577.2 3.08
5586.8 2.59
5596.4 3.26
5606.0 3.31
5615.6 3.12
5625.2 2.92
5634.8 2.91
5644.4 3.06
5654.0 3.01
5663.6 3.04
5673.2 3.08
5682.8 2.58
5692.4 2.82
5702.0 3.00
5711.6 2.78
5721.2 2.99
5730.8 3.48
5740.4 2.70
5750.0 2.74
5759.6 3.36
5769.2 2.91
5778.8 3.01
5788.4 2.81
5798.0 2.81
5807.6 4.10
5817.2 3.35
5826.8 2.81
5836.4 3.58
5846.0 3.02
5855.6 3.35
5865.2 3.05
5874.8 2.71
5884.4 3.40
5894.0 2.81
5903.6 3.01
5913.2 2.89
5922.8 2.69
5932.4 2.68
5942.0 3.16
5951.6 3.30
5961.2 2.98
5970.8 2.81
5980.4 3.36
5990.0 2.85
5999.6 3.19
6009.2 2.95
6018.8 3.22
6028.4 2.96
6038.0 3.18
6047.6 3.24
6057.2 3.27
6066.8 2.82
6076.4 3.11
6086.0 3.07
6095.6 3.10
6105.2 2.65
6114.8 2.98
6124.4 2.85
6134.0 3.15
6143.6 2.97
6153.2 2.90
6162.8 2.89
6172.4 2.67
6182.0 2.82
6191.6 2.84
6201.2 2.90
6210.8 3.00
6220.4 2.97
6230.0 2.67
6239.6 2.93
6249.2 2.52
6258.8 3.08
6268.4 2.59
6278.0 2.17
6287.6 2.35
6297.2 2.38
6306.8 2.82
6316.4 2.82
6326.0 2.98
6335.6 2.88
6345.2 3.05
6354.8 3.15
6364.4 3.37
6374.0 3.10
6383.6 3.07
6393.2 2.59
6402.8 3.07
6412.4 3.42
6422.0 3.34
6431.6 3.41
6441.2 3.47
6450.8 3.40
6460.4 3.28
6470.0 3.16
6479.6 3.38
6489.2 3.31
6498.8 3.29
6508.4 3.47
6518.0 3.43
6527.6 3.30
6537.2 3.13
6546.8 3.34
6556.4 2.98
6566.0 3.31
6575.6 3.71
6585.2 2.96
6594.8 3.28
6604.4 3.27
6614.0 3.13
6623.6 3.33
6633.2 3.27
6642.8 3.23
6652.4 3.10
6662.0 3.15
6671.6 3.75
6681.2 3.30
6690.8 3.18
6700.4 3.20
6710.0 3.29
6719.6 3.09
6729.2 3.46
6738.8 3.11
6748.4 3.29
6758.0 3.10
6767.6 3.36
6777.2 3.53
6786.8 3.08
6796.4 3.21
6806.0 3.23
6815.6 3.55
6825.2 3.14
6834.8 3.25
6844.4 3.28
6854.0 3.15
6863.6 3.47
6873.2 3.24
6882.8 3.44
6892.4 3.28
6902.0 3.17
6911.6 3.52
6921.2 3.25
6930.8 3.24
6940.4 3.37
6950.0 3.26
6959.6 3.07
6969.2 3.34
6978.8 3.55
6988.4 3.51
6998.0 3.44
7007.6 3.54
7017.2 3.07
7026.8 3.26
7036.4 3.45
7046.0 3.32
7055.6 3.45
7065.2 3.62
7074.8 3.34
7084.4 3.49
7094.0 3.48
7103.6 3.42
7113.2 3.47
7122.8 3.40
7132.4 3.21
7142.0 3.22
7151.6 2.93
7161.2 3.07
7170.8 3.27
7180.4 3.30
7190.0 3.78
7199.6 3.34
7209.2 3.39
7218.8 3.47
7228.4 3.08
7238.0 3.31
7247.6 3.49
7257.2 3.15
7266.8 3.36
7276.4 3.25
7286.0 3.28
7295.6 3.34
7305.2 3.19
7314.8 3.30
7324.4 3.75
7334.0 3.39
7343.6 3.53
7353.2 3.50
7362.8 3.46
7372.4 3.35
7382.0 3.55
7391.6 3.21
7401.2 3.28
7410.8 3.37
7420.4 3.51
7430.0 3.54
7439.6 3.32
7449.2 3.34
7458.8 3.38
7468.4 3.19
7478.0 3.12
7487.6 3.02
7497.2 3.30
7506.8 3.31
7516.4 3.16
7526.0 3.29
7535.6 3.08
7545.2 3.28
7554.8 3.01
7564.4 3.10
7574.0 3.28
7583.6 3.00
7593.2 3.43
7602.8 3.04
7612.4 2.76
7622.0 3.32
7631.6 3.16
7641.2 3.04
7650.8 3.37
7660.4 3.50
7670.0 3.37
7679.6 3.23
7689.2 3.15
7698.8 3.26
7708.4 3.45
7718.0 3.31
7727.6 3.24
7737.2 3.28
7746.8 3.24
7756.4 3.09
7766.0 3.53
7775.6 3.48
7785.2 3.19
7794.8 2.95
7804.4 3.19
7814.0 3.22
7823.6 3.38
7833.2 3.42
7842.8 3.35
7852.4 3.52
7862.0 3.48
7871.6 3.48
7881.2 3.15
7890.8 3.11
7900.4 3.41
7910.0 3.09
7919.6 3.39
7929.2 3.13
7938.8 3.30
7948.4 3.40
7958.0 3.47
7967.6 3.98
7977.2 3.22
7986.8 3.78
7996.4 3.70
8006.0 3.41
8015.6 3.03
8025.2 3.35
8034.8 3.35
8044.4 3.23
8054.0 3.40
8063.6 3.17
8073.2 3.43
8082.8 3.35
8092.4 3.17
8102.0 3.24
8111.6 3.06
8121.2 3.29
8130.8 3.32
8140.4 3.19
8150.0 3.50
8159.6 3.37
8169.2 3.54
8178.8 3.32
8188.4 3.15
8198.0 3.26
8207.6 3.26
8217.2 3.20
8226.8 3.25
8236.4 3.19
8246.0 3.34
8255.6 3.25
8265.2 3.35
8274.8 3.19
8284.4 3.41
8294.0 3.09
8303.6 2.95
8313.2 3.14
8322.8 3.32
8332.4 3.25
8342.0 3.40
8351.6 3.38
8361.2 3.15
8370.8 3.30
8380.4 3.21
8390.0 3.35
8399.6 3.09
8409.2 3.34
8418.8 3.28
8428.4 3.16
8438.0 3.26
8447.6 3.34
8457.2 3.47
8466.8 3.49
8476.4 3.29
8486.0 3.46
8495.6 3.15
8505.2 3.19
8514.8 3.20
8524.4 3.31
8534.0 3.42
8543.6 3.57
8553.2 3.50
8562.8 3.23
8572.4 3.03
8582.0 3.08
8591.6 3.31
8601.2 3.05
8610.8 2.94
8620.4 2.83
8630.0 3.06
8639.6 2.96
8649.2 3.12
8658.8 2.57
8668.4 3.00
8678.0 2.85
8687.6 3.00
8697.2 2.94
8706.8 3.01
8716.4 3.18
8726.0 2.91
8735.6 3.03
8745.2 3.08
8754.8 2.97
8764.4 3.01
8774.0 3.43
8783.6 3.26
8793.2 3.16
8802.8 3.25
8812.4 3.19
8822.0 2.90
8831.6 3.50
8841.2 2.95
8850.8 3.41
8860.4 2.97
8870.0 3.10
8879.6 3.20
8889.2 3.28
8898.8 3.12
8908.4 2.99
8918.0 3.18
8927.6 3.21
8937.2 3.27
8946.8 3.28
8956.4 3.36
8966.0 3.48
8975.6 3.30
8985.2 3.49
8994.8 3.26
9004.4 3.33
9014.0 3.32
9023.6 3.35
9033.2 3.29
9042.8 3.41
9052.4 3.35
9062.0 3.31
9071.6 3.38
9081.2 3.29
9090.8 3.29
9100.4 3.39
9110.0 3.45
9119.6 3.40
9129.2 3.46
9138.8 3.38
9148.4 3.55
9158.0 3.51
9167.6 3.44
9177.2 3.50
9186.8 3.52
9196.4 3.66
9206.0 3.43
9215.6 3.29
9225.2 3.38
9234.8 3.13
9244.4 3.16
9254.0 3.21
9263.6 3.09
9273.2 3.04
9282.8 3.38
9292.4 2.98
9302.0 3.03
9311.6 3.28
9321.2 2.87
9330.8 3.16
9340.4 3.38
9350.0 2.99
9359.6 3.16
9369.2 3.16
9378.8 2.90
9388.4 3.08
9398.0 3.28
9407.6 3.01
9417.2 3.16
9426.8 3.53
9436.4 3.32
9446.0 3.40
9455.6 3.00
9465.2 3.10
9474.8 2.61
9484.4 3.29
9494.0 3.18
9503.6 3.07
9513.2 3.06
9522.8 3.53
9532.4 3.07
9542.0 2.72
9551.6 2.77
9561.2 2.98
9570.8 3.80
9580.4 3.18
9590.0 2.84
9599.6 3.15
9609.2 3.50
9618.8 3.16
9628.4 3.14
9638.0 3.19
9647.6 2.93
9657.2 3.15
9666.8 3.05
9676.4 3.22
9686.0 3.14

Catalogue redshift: 0.21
